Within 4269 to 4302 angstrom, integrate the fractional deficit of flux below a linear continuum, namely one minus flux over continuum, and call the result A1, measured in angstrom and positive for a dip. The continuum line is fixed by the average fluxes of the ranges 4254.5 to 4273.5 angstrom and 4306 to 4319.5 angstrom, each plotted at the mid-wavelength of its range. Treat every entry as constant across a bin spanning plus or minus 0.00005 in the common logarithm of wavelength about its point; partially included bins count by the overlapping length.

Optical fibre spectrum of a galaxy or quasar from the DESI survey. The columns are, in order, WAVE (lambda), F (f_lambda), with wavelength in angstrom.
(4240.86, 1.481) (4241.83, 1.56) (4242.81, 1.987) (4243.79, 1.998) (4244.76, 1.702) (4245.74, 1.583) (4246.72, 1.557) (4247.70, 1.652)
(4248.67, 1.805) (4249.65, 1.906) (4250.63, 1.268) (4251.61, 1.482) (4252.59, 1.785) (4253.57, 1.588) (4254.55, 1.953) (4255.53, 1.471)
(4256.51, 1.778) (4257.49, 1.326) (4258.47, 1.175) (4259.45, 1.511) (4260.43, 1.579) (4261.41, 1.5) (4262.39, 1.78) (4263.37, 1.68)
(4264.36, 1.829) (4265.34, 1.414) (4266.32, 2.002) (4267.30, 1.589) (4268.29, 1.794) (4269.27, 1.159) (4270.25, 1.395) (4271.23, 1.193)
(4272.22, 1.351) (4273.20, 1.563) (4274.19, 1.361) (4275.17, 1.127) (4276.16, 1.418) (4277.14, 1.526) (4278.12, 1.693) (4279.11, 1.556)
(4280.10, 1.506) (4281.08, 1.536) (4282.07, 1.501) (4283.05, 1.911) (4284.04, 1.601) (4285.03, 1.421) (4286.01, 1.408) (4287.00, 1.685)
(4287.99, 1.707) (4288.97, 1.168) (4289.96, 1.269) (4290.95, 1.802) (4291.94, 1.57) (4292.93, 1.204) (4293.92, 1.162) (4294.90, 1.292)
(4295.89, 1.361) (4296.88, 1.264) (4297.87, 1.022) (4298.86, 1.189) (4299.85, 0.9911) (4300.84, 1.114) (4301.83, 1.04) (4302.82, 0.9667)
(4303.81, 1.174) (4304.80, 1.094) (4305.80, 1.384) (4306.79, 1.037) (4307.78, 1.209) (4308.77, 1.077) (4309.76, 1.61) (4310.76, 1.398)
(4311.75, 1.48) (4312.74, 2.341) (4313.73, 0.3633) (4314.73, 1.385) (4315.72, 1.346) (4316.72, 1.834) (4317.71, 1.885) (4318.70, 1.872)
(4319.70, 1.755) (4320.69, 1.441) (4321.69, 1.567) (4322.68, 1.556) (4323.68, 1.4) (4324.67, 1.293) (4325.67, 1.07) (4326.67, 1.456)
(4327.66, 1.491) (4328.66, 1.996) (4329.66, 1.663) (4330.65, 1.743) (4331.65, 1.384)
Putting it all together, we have 2.5 angstrom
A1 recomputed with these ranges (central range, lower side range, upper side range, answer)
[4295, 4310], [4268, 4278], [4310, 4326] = 3.1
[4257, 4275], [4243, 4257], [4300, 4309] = 0.2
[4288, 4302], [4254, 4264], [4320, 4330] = 2.4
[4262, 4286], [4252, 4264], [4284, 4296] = -0.3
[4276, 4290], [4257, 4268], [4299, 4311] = -1.6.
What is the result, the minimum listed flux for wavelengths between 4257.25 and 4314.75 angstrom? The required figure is 0.3633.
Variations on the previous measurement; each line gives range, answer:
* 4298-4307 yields 0.9667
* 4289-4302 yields 0.9911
